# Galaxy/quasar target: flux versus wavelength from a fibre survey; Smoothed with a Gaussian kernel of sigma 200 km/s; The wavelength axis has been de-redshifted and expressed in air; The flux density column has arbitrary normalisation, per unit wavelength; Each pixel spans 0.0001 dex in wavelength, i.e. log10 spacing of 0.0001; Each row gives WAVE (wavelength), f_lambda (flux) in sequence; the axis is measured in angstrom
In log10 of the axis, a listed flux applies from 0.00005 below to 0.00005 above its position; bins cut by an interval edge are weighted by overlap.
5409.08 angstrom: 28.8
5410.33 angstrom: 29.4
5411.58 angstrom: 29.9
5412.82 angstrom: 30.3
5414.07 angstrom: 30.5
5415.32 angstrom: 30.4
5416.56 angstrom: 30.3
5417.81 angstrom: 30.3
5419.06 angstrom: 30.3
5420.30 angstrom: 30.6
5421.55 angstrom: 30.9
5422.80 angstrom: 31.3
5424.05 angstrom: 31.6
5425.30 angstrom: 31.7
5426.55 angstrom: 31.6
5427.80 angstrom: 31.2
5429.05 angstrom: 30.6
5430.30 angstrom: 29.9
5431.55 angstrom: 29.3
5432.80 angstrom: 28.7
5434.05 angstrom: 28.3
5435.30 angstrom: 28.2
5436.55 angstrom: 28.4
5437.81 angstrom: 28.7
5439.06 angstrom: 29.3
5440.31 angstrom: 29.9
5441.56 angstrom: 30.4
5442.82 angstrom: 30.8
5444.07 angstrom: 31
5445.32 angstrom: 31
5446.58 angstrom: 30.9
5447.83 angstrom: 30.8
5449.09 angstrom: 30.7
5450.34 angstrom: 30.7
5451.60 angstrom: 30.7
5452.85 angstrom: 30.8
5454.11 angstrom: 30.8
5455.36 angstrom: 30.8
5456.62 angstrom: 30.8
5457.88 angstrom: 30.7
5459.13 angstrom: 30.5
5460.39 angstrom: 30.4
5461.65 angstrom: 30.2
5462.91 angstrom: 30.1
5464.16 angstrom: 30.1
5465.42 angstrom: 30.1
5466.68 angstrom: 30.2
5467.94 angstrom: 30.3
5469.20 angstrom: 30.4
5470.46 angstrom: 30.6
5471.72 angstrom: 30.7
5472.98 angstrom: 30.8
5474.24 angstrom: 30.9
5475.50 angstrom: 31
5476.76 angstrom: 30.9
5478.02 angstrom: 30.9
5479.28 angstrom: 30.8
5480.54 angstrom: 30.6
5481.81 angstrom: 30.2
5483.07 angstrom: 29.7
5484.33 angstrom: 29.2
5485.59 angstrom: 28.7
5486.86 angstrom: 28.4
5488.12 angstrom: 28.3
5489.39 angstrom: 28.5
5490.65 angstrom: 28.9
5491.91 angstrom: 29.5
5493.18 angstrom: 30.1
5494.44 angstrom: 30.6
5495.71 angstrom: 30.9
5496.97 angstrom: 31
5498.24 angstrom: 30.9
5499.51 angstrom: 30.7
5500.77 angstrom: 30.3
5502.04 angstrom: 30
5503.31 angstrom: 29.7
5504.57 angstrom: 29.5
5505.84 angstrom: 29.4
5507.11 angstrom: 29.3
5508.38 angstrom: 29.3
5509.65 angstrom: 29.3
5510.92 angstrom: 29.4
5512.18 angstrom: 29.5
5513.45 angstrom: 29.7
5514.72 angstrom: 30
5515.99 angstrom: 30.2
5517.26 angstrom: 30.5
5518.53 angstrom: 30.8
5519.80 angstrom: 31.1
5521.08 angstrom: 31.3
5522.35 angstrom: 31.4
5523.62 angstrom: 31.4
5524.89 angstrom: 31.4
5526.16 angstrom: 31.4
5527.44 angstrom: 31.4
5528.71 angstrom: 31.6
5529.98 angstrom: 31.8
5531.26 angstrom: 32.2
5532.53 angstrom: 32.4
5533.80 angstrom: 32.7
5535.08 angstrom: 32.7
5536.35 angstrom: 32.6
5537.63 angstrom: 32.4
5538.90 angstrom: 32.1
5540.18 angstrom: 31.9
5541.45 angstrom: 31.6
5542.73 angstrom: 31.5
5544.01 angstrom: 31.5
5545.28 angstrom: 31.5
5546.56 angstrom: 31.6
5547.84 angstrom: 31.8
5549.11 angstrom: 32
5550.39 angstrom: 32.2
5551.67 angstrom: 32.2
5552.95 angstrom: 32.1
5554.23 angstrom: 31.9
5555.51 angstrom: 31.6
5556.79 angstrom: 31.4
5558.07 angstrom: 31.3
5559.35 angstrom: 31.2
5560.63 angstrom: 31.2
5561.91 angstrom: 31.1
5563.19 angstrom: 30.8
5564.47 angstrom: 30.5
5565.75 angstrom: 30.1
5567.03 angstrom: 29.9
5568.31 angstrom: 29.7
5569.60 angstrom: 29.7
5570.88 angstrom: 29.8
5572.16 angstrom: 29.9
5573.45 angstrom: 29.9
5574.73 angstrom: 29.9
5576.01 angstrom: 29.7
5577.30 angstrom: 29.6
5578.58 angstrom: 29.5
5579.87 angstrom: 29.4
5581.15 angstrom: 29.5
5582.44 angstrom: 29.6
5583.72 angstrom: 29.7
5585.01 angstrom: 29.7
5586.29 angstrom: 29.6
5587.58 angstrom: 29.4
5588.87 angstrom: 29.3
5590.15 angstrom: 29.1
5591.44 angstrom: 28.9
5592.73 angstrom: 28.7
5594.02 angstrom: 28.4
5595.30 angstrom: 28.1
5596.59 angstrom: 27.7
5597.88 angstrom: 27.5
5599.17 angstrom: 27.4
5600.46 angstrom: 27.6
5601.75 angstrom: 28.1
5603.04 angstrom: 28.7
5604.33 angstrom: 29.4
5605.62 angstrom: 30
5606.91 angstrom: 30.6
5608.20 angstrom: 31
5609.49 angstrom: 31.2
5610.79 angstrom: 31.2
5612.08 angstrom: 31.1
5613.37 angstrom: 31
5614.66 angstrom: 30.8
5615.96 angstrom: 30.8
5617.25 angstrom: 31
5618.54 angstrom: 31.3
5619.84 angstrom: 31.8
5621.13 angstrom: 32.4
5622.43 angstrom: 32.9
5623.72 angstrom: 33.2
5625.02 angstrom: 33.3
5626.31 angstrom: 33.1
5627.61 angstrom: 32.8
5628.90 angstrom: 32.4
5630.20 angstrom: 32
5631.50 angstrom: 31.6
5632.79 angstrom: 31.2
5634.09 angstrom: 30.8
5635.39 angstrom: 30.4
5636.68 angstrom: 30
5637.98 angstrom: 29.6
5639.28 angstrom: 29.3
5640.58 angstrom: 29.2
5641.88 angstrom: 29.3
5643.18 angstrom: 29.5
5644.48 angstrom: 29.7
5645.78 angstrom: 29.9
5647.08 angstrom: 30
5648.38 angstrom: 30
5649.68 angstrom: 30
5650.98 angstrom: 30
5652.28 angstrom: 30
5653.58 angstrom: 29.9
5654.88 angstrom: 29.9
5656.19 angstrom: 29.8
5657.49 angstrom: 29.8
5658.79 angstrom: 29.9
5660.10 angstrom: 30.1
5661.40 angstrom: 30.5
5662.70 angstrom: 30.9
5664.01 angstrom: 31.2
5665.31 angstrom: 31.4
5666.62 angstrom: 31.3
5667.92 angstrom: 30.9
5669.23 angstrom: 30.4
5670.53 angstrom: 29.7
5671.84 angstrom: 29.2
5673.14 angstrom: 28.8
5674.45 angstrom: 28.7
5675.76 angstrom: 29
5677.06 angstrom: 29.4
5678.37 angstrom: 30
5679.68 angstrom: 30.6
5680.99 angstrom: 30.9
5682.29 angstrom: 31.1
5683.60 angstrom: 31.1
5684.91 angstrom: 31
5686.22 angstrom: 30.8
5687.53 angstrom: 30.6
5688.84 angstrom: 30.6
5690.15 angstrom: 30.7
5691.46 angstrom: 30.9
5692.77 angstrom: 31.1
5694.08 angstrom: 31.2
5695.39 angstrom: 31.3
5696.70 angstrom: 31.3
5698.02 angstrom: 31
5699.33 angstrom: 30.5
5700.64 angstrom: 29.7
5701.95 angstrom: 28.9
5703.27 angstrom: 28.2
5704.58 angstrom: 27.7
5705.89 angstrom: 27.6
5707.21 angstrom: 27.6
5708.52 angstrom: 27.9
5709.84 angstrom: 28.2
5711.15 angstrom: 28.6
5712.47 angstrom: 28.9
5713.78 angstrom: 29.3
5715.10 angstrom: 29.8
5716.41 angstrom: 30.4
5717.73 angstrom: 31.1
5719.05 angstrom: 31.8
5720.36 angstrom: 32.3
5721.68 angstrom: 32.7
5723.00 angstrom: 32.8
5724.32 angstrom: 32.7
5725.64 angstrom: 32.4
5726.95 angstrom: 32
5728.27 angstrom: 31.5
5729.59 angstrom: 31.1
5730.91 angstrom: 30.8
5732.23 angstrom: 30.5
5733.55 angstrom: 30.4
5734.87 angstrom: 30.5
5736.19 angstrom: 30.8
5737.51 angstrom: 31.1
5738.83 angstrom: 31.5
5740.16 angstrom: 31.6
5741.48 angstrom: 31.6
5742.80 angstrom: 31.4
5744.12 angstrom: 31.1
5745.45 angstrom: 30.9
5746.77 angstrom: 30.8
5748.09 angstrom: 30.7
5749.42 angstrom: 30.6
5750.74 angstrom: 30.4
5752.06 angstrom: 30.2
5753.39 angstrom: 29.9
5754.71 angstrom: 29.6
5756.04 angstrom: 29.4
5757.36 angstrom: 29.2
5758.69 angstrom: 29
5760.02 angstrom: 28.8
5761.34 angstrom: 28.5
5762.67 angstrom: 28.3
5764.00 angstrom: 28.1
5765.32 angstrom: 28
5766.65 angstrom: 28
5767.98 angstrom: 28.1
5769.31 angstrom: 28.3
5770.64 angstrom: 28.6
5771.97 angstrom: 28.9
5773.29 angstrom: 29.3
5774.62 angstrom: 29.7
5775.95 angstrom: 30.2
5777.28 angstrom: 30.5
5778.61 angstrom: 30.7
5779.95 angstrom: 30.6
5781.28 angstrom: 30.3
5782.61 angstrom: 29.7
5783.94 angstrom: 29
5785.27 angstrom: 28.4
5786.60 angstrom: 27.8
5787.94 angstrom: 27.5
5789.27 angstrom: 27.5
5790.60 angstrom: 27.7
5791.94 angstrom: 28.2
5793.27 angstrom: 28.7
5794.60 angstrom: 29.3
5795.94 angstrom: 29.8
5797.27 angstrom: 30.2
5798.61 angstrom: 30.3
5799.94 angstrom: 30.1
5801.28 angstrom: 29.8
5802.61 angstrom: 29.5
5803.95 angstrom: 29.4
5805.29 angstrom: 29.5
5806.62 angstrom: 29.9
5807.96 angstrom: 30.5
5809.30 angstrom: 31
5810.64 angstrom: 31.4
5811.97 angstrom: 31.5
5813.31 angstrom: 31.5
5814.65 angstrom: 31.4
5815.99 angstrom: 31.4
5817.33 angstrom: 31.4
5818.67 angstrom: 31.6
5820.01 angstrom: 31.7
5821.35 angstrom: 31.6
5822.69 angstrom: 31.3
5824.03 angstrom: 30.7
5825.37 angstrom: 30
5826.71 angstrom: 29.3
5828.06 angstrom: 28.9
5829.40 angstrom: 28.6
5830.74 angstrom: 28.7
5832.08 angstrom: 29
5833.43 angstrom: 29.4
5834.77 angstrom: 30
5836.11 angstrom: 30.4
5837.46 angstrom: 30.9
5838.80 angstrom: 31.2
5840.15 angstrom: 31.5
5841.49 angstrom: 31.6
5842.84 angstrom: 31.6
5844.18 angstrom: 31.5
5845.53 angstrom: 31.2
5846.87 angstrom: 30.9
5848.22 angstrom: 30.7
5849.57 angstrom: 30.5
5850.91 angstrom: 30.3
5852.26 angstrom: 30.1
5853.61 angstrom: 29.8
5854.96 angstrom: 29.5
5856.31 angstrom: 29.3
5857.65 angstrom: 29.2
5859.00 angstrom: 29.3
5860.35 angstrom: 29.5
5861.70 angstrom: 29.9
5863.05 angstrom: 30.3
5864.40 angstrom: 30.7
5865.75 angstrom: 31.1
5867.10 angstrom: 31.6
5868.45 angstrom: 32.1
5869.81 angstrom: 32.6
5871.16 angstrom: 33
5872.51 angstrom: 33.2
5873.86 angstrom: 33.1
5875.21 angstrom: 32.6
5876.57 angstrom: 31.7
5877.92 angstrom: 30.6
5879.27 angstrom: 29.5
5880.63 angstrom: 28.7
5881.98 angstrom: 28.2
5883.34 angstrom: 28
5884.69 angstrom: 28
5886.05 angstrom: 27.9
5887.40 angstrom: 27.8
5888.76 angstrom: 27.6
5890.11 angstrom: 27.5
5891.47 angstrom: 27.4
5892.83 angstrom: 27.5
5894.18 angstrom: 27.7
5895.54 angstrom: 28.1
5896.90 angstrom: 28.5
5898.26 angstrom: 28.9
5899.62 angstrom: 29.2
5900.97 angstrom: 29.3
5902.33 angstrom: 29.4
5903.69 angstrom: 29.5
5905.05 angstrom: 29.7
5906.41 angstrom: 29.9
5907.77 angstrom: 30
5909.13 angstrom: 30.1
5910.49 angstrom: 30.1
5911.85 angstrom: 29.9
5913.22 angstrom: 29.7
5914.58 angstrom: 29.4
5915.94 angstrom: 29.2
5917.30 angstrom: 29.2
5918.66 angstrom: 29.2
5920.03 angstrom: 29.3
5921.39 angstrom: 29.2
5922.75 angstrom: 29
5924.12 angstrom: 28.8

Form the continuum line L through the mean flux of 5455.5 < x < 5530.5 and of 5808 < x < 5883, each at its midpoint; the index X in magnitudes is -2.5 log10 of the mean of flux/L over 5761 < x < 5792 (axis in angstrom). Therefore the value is 0.06 mag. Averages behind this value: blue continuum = 30.3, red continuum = 30.7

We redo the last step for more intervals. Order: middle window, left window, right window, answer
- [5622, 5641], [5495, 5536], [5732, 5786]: -0.04 mag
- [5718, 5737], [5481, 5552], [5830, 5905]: -0.05 mag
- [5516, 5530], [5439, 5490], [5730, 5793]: -0.04 mag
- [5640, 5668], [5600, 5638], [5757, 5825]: 0.02 mag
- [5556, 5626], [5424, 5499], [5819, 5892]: 0.00 mag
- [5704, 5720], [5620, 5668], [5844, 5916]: 0.05 mag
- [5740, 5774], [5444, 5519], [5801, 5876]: 0.04 mag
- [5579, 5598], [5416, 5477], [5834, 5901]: 0.05 mag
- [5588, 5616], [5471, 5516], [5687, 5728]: 0.03 mag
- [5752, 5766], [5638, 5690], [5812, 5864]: 0.05 mag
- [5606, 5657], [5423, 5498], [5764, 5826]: -0.03 mag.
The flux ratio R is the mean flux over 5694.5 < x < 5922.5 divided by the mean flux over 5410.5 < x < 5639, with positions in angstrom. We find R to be 0.98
